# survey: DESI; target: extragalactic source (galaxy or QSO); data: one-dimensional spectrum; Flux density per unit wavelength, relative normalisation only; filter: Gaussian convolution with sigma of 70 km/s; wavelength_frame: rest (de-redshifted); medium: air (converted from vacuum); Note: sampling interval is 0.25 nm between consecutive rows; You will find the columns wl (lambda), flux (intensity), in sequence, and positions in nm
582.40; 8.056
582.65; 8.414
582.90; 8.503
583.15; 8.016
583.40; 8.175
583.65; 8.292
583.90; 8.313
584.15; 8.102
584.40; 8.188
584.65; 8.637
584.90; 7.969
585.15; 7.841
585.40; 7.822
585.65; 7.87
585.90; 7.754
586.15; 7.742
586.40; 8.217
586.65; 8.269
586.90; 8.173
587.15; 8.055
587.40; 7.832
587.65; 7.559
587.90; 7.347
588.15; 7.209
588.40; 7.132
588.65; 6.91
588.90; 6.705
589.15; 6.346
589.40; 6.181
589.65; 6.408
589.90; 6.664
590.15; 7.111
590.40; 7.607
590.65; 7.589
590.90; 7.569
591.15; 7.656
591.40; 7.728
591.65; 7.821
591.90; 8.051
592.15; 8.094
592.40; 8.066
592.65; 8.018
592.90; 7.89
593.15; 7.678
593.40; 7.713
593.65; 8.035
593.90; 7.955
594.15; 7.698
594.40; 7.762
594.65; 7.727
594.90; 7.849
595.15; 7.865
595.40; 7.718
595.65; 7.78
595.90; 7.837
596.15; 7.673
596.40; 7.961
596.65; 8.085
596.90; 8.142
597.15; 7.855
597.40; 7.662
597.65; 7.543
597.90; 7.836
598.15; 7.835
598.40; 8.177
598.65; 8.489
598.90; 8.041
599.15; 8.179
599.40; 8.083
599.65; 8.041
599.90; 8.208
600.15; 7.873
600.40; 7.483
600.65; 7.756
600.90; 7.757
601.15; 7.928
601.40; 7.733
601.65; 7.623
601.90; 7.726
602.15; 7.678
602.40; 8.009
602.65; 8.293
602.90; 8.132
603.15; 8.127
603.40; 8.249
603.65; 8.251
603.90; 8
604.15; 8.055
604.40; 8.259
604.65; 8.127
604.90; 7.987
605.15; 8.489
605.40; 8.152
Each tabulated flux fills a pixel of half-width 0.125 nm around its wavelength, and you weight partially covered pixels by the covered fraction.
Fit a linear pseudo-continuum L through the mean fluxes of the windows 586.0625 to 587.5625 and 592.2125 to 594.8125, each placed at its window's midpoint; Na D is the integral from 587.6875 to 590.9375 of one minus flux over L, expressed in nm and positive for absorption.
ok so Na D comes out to 0.40 nm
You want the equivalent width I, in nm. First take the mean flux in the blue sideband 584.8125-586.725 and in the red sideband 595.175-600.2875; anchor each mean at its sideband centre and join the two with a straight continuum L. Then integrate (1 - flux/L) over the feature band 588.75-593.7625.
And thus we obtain 0.31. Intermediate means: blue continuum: 7.93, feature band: 7.44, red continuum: 7.95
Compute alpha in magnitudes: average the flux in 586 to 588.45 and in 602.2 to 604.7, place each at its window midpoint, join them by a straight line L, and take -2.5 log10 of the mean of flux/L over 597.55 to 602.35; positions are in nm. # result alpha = 0.02 mag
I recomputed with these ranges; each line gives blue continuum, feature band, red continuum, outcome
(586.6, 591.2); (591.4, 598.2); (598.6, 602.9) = -0.24 nm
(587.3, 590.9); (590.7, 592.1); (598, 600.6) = -0.10 nm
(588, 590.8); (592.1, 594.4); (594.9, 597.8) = -0.15 nm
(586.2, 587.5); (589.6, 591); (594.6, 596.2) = 0.14 nm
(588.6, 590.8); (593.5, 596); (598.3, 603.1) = -0.16 nm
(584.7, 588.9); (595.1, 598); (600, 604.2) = 0.01 nm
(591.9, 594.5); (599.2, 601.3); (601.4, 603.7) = 0.02 nm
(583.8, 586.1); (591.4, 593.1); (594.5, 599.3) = 0.00 nm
